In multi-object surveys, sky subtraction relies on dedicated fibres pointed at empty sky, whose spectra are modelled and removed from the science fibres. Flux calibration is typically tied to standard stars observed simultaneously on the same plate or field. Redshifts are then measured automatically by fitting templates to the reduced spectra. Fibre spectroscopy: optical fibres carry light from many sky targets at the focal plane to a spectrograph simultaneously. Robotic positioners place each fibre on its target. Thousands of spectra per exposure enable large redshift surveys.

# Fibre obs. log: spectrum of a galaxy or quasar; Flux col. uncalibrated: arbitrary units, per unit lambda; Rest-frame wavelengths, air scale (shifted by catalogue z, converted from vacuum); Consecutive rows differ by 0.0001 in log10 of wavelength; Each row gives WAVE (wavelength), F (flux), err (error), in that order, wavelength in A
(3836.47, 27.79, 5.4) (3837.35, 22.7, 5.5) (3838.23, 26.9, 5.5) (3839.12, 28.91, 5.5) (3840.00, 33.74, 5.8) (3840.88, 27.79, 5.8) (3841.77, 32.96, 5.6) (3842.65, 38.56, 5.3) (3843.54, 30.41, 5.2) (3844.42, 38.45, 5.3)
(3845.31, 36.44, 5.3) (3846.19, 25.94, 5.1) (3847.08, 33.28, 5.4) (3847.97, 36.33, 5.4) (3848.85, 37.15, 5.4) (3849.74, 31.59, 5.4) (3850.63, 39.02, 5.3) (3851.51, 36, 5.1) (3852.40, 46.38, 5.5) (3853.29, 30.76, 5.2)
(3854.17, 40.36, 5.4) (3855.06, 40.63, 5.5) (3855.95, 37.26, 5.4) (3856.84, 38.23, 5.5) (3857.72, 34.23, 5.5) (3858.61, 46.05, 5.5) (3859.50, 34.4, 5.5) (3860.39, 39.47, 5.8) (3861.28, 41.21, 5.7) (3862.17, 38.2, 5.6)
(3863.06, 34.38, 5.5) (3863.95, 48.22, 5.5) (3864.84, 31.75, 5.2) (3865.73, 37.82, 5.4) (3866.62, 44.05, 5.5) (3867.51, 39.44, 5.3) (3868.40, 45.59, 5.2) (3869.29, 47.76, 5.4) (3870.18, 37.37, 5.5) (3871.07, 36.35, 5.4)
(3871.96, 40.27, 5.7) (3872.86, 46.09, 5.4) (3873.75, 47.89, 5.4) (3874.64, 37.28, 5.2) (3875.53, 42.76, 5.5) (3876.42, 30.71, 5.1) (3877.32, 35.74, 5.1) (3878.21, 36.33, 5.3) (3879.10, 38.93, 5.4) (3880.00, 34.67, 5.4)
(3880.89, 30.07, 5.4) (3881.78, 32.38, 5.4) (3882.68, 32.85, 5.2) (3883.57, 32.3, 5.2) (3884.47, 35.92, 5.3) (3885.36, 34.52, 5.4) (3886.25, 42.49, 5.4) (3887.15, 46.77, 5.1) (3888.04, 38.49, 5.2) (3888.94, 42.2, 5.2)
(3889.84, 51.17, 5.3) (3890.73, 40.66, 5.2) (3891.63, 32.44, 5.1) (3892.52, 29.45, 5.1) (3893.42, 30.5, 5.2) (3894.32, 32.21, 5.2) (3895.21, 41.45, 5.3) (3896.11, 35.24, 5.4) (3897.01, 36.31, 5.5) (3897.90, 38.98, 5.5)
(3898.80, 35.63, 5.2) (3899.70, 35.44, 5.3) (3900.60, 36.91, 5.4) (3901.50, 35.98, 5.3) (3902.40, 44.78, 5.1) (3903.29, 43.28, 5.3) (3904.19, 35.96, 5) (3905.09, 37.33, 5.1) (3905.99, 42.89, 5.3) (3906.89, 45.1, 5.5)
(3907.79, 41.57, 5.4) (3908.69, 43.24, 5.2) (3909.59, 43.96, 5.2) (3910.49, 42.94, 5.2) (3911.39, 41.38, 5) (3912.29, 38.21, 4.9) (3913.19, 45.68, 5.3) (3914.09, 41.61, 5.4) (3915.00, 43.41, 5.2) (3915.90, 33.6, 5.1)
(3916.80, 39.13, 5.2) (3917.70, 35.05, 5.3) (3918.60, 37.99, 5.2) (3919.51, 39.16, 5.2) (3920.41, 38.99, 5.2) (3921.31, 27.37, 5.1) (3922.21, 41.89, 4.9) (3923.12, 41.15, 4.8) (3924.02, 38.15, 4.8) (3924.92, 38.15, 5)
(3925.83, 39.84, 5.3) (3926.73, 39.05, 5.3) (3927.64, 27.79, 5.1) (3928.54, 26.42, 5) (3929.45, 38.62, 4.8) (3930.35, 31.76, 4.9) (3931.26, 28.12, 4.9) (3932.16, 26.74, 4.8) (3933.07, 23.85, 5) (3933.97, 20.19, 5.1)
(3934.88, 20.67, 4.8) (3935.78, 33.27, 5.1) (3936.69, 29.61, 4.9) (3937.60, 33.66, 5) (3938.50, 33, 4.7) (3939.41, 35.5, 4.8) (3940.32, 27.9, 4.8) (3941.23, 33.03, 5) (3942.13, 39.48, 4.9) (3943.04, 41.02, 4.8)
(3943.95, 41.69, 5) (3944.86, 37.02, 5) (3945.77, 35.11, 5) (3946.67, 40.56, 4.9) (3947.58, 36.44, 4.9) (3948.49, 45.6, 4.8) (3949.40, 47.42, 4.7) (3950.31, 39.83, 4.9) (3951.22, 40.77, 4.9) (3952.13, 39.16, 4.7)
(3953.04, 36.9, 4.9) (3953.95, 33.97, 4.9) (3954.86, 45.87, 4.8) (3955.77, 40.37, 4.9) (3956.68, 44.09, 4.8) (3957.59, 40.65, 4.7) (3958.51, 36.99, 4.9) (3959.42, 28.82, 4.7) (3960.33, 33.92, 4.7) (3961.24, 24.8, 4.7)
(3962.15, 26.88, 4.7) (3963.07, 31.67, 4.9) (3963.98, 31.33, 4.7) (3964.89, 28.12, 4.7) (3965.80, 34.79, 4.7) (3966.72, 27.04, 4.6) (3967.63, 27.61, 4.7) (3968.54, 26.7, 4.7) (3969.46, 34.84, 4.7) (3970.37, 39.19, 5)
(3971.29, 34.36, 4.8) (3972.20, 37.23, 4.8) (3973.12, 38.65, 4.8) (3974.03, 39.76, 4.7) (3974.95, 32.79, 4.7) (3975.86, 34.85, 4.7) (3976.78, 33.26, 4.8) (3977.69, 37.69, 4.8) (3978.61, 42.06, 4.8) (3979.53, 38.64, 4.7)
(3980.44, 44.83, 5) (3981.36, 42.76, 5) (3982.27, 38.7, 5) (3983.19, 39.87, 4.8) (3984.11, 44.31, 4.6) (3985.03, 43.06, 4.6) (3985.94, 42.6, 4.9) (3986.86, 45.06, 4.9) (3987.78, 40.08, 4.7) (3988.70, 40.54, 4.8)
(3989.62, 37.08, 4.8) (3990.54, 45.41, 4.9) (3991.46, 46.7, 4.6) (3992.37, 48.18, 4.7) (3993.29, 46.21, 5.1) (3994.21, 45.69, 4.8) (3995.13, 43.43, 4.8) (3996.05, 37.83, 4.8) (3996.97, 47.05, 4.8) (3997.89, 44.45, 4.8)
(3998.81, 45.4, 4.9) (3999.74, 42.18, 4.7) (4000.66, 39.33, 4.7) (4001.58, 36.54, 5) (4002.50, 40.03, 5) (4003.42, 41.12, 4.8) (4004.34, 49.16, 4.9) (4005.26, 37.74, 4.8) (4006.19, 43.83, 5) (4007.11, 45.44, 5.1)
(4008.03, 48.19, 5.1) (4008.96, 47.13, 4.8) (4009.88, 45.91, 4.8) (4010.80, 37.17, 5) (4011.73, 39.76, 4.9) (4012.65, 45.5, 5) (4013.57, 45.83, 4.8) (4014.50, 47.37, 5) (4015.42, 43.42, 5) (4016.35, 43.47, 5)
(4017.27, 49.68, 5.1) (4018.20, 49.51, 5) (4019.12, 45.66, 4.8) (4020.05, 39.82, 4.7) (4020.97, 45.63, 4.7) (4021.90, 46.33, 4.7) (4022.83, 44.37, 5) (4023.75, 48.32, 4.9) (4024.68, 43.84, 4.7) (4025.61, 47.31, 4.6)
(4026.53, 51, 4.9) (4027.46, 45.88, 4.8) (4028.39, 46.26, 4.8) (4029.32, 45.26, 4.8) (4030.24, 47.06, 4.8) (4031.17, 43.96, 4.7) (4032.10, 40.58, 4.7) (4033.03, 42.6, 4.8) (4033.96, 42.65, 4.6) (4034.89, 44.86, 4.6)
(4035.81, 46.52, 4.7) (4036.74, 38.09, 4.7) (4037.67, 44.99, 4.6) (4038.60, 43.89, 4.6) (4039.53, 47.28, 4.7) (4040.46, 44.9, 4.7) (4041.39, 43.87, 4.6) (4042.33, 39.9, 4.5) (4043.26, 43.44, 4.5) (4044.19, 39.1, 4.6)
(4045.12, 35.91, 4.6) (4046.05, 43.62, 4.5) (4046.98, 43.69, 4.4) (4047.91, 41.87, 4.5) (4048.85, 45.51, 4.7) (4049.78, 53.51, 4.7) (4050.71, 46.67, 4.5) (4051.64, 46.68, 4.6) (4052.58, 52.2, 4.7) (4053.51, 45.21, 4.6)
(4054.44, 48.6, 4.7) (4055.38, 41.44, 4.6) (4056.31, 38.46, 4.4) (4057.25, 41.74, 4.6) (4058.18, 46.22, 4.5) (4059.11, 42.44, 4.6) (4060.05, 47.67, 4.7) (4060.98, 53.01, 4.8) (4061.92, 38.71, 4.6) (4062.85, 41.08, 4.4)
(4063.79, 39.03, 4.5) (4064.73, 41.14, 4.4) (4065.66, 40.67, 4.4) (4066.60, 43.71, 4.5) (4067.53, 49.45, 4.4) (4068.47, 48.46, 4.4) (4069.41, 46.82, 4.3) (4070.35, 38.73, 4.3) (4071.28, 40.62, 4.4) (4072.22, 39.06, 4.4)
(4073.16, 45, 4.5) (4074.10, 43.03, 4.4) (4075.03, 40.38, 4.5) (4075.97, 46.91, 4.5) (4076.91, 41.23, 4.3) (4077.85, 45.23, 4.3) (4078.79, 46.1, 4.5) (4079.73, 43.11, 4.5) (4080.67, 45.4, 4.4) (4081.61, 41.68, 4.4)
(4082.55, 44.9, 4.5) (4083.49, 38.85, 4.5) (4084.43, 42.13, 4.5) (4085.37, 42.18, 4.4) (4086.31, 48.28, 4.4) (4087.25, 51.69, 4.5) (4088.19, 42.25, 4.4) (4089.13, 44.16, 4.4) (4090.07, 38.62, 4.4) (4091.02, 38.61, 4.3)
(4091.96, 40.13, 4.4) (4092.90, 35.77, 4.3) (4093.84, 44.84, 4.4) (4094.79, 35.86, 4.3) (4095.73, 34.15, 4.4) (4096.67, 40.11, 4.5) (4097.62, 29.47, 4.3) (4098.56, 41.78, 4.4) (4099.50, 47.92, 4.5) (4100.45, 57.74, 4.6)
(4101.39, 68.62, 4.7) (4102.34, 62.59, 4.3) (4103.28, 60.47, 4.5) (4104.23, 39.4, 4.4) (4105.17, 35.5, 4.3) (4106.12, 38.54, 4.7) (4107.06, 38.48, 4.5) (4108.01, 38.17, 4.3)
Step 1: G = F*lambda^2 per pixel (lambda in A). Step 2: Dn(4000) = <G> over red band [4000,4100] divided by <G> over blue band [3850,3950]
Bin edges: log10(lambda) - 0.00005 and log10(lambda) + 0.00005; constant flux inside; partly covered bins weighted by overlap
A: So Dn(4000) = 1.25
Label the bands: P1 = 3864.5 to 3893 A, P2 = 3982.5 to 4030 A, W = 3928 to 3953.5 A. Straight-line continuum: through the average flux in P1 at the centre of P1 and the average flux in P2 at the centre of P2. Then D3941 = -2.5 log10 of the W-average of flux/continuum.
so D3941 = 0.20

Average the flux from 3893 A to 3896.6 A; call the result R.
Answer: 34.9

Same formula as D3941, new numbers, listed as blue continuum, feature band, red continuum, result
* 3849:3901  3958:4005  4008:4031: 0.14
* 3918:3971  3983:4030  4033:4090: -0.12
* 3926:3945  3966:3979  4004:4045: 0.08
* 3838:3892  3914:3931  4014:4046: 0.10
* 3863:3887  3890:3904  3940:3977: 0.02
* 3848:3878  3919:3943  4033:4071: 0.23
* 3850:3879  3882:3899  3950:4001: 0.05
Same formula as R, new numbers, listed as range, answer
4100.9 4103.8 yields 63.5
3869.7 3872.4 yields 38.2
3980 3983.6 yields 41.6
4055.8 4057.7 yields 40.1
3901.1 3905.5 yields 39.6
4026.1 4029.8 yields 47.1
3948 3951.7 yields 43.3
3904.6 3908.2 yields 41.6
